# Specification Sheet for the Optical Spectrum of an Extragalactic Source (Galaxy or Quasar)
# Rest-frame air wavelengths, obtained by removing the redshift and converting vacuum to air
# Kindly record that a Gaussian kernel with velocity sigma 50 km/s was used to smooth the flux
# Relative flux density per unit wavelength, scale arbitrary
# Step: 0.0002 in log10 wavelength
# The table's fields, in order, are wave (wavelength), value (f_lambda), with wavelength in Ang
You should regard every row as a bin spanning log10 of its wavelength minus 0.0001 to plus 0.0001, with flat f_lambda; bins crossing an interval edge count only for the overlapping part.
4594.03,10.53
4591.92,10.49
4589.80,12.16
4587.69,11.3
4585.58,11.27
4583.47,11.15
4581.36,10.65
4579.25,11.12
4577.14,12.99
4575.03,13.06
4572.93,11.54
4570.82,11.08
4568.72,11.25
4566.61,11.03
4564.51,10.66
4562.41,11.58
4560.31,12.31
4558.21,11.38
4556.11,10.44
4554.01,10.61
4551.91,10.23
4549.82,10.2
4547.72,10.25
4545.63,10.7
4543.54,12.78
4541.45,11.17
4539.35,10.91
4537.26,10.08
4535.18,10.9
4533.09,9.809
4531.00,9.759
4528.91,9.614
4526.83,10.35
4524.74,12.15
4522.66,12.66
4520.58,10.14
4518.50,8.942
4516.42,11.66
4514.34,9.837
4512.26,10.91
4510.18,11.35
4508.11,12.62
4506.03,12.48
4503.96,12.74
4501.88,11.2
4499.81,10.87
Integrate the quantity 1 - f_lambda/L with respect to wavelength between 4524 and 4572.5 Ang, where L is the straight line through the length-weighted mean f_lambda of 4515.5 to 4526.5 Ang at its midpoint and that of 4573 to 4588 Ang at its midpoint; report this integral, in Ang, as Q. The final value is 2.1 Ang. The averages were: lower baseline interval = 11.1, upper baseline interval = 11.7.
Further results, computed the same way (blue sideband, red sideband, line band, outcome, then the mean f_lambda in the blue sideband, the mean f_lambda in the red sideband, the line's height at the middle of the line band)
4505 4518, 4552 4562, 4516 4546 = 1.33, 11.4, 11.1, 11.3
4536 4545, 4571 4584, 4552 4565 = 0.39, 11.2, 11.7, 11.5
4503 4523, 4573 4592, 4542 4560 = 0.91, 11.3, 11.6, 11.5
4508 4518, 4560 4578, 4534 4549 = 0.55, 11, 11.7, 11.4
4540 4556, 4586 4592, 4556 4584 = -0.83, 10.8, 11.4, 11.2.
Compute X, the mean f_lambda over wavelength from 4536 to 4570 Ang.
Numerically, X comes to 11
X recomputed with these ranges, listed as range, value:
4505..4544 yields 10.9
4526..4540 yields 10.2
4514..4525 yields 10.9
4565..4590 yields 11.5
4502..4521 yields 11.2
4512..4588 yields 11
